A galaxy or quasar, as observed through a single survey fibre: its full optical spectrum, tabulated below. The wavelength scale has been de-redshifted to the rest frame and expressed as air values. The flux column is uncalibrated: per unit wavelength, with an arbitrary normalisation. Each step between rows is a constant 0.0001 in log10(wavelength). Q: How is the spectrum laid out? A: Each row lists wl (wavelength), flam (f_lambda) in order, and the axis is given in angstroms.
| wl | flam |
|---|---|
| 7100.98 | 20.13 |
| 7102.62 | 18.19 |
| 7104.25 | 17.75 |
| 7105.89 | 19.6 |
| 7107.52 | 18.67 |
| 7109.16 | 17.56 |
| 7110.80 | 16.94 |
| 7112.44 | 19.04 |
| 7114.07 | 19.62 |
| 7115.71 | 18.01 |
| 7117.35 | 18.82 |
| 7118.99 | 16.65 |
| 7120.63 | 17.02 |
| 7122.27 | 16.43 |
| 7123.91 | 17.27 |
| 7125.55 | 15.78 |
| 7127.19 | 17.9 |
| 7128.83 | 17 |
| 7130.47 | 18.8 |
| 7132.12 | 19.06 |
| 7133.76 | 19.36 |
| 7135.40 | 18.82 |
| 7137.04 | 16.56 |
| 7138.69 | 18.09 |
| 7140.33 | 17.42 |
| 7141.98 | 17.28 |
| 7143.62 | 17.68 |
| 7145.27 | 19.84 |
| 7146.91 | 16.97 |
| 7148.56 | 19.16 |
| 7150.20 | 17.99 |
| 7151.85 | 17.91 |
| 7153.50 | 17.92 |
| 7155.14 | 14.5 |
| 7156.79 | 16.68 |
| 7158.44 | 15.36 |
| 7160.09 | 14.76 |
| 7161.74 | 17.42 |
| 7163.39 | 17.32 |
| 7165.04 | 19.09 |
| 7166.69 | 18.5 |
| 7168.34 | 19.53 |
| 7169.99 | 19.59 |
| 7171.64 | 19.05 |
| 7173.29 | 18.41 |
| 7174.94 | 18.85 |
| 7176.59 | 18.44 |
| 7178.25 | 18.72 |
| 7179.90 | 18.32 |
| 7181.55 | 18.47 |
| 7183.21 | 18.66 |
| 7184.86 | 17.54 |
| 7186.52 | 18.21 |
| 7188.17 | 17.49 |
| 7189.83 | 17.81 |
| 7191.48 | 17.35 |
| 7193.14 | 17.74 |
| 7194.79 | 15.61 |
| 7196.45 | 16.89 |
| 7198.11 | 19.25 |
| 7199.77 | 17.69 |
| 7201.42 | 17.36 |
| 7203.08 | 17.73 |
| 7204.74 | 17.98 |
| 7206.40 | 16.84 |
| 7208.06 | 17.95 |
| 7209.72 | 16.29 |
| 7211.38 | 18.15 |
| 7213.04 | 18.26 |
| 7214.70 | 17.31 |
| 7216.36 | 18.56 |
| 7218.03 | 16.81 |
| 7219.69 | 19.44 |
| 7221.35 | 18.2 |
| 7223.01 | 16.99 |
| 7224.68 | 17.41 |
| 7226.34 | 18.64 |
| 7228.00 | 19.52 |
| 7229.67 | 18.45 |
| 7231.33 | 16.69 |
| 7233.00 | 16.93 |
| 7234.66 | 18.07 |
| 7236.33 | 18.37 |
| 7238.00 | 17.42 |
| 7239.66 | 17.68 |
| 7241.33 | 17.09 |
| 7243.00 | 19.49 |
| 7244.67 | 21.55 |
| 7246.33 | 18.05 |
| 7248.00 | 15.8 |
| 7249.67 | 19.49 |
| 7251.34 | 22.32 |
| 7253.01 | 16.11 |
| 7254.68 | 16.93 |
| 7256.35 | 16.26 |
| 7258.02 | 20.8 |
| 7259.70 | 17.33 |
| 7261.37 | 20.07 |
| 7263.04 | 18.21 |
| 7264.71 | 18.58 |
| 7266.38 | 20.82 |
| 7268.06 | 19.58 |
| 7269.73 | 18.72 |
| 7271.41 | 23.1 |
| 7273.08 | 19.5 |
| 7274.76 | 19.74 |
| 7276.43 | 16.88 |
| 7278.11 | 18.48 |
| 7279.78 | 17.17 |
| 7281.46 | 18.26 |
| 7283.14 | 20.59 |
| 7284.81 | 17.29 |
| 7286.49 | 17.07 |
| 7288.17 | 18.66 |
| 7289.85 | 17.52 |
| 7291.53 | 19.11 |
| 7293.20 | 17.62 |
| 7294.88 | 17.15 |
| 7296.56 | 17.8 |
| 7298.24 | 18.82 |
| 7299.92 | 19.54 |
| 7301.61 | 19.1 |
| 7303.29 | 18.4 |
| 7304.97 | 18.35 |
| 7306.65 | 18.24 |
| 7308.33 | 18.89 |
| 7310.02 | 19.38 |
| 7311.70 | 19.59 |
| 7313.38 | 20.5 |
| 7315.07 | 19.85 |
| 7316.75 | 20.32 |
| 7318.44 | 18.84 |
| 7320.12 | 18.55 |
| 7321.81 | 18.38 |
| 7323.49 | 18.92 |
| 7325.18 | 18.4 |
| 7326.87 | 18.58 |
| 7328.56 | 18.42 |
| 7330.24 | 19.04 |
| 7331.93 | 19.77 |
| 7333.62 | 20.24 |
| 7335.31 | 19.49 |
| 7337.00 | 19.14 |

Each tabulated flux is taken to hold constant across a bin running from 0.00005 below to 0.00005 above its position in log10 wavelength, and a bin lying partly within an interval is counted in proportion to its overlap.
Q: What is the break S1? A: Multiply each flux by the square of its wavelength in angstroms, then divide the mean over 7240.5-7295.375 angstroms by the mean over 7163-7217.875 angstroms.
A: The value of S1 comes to 1.1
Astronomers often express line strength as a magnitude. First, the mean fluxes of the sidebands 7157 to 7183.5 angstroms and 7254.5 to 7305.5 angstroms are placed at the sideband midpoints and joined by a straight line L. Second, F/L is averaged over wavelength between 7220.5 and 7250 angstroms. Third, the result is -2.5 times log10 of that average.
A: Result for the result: 0.02 mag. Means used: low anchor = 18.1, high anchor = 18.6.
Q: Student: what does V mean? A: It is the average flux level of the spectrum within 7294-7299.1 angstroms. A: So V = 17.9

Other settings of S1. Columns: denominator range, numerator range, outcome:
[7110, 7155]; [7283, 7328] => 1.10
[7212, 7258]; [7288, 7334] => 1.06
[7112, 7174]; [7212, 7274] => 1.07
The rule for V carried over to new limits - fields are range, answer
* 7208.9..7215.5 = 17.5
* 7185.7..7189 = 17.9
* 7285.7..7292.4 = 18.1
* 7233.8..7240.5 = 17.9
